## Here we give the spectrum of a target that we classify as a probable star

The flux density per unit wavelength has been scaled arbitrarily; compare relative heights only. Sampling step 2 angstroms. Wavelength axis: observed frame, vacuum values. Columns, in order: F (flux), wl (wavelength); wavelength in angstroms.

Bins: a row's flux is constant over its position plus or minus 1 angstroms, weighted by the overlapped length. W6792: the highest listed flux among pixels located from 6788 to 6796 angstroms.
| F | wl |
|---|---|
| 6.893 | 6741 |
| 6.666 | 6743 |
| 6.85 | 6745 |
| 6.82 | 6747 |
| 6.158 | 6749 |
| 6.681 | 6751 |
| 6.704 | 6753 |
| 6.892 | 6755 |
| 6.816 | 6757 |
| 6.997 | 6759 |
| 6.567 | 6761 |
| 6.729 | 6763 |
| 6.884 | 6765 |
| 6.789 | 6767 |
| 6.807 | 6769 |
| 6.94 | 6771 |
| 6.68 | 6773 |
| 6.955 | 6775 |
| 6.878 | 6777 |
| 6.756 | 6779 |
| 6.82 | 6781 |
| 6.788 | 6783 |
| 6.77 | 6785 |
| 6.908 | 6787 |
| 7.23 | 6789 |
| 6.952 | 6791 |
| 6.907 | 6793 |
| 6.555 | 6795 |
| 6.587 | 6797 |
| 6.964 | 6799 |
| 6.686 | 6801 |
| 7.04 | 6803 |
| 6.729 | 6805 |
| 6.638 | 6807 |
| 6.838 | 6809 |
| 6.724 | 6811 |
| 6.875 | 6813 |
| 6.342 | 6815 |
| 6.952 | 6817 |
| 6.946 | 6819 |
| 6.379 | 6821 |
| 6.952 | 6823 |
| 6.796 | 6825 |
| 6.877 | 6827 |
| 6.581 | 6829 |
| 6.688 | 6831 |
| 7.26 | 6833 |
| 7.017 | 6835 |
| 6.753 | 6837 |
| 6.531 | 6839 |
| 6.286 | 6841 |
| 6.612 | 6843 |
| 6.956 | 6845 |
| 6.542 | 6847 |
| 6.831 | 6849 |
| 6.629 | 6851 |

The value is 7.23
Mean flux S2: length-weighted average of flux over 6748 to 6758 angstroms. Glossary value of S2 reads 6.65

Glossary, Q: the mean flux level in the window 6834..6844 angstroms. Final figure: 6.64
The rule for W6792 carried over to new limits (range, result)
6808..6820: 6.952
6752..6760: 6.997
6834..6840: 7.017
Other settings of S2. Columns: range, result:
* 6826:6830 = 6.73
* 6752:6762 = 6.8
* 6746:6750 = 6.49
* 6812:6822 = 6.7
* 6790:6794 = 6.93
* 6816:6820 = 6.95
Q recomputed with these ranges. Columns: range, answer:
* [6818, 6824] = 6.76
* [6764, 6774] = 6.82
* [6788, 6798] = 6.85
